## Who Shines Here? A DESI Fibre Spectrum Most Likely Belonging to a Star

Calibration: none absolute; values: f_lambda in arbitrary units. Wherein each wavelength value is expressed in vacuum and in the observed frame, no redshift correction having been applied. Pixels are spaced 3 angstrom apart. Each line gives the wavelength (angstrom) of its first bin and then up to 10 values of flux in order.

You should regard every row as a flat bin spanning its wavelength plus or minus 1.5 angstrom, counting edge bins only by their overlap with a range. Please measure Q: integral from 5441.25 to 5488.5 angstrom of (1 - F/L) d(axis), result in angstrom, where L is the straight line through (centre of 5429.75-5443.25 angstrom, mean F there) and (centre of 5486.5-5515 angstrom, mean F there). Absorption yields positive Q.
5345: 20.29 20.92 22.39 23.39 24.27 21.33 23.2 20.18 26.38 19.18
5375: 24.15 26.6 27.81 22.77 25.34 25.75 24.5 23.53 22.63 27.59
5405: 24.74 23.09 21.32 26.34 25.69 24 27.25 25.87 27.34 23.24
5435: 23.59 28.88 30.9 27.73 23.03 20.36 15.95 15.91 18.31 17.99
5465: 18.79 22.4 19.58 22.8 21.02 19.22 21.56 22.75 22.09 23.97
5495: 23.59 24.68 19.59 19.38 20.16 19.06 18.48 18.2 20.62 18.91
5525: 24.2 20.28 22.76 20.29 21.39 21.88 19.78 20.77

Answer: 6.8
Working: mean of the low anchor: 26.8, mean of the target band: 20.8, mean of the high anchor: 21.2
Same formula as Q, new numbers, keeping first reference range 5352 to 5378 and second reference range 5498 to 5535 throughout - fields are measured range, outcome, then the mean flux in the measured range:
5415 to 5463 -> -4.14 angstrom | 23.6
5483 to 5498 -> -1.67 angstrom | 23.1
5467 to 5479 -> -0.12 angstrom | 21.3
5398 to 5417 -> -1.88 angstrom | 24.4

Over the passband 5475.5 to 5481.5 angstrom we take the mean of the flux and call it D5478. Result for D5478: 20.1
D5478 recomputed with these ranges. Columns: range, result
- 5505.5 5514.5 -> 19.2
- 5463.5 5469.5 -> 20.6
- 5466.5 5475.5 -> 21.6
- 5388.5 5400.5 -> 24.1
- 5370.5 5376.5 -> 21.7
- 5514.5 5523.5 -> 19.2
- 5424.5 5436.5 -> 25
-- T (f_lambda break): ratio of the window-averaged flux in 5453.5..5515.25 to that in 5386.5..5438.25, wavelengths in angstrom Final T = 0.82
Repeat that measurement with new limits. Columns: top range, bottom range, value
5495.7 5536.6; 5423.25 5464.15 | 0.89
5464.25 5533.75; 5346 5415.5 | 0.89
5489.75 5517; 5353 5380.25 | 0.90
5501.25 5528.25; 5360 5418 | 0.82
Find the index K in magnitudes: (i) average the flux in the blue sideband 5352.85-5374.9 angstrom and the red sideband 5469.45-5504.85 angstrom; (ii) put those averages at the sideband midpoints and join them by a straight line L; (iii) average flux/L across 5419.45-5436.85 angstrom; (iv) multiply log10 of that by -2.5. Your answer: -0.146 mag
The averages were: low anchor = 22.6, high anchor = 21.7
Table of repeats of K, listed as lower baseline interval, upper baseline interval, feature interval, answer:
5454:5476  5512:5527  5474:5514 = -0.08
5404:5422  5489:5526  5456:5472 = 0.18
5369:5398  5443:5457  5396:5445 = -0.15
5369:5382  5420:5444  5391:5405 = 0.03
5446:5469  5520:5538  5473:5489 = -0.09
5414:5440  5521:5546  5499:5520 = 0.15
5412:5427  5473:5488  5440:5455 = 0.03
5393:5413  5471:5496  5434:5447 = -0.19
